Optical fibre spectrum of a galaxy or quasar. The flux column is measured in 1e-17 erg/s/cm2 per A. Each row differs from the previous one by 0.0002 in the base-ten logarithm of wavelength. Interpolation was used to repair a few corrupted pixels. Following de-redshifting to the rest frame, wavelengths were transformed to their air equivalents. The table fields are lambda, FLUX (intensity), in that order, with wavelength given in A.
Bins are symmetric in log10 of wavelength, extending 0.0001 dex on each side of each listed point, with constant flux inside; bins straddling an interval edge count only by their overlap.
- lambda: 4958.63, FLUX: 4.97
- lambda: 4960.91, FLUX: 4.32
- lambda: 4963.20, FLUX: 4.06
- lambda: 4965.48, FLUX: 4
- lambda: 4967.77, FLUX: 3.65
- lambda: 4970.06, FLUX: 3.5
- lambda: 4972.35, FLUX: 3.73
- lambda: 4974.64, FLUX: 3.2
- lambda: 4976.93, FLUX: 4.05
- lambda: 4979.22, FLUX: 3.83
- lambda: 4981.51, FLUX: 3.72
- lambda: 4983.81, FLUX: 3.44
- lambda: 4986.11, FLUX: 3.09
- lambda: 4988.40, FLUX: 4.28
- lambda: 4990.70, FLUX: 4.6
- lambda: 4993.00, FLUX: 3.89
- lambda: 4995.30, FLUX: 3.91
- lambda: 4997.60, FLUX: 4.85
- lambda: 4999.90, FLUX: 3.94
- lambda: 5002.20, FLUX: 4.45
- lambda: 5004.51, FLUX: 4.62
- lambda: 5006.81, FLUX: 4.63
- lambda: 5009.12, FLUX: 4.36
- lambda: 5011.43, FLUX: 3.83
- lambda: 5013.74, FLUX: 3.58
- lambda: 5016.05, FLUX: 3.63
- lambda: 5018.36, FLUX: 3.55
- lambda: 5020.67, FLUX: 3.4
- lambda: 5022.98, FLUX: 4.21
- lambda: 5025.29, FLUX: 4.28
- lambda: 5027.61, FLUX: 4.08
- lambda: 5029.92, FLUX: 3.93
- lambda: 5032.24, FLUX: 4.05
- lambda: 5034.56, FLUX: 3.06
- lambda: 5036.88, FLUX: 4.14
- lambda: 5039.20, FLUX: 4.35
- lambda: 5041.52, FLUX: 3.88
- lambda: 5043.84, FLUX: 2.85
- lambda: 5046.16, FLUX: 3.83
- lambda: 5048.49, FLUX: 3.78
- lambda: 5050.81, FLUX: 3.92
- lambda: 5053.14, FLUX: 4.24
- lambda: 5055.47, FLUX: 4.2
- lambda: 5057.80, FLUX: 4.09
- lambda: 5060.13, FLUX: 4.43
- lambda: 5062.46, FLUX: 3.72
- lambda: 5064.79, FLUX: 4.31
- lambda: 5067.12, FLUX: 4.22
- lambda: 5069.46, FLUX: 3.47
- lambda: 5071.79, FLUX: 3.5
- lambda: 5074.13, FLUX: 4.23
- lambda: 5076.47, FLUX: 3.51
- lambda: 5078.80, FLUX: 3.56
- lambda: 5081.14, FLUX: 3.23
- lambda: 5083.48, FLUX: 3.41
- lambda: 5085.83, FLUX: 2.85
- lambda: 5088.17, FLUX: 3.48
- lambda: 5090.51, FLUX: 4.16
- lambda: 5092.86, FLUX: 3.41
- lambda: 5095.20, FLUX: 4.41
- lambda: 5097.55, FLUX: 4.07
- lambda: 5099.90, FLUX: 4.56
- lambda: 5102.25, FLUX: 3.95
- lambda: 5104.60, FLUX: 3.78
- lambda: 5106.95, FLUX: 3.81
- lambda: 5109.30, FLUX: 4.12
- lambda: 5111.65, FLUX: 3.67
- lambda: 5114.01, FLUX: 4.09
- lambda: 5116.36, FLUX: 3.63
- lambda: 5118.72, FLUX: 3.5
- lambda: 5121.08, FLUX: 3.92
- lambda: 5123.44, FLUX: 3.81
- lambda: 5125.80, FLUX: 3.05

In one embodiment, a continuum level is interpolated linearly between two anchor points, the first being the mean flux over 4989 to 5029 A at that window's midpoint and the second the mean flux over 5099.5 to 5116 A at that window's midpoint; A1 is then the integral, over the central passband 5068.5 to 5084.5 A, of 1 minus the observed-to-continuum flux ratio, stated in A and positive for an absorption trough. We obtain 1.8 A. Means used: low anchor 4.11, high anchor 3.95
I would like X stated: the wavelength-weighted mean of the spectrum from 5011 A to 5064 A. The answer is 3.88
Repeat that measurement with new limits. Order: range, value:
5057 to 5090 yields 3.72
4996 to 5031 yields 4.09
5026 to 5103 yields 3.85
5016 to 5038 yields 3.84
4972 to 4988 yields 3.61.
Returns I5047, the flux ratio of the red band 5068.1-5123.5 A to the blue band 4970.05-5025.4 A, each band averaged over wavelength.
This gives 1.0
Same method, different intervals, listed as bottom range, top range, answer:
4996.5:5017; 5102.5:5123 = 0.91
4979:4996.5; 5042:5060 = 1.01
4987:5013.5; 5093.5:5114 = 0.94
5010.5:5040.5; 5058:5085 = 0.98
